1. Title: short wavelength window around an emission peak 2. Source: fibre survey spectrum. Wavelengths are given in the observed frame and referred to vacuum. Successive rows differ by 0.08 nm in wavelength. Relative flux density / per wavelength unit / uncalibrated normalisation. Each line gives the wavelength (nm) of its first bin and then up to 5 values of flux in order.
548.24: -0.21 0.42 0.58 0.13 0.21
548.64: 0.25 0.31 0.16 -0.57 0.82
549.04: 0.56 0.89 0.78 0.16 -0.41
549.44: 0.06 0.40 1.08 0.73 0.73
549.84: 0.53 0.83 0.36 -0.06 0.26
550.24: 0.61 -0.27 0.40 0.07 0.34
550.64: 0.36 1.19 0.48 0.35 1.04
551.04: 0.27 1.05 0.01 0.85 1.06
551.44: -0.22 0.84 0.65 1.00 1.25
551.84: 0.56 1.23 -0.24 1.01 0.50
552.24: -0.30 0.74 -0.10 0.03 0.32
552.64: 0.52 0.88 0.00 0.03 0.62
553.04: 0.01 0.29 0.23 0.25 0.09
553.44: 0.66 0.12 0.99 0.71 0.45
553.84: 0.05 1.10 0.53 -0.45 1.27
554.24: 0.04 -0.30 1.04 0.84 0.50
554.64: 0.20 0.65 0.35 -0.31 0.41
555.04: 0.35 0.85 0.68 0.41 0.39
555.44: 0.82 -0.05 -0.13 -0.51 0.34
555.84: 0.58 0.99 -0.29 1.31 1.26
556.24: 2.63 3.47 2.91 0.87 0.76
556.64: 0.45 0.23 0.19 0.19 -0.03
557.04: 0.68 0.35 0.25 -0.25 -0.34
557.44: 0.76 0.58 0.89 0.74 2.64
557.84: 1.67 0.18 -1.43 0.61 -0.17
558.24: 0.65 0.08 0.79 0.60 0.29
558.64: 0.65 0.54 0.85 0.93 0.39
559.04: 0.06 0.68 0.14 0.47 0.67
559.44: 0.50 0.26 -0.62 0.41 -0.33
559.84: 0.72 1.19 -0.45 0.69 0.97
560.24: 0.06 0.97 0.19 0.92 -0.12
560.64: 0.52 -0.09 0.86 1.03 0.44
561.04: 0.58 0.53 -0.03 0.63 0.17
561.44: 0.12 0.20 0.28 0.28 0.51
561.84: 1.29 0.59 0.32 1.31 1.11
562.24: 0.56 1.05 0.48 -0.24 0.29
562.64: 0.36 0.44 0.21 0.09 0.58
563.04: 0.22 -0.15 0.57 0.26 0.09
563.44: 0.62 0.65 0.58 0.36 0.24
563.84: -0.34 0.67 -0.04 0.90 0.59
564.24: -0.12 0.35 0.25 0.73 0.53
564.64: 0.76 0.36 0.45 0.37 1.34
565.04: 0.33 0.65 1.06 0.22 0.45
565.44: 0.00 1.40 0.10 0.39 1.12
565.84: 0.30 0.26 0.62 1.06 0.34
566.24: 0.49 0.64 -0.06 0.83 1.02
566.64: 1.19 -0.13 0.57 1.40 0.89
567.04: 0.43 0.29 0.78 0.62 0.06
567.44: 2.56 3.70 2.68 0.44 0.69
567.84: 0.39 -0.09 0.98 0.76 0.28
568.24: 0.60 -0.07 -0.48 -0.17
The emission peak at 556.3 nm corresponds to H-beta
